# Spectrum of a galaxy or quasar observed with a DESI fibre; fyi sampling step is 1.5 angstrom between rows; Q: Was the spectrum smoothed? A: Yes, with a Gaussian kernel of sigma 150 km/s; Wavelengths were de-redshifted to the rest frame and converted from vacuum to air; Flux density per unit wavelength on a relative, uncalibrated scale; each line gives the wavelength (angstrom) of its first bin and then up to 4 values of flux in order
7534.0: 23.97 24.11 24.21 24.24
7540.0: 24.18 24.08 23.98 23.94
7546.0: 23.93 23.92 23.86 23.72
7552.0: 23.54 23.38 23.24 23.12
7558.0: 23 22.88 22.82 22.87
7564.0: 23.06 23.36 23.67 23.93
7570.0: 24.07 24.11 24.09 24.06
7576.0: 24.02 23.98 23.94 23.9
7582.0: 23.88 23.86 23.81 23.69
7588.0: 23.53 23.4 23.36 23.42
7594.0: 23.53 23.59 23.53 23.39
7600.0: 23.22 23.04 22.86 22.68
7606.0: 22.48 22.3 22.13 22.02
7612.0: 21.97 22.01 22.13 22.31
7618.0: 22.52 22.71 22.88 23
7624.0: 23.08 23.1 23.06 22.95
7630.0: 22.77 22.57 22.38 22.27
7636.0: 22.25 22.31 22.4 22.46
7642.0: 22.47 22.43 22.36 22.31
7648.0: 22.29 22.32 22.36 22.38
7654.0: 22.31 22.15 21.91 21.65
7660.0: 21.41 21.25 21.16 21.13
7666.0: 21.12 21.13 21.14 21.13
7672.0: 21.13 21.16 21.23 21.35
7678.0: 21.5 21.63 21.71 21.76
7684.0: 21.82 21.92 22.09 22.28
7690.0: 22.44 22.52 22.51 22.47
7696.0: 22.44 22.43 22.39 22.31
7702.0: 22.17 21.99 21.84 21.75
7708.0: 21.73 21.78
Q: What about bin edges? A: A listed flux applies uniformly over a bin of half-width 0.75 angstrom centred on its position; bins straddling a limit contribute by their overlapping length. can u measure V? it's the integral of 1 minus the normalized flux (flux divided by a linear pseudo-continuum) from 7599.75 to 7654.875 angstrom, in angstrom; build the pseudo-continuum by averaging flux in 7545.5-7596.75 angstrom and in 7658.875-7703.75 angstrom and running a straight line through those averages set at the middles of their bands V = 0.4 angstrom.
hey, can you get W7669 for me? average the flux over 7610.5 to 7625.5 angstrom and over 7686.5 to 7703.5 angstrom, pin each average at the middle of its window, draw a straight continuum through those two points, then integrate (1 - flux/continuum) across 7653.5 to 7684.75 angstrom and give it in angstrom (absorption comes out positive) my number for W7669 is 1.3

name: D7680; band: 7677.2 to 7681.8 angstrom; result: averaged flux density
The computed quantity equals 21.6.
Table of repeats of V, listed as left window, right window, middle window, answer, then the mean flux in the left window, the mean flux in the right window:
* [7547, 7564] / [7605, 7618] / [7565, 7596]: -1.3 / 23.3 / 22.2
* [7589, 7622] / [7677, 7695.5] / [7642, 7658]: 0.1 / 22.8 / 22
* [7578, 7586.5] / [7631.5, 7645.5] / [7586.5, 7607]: 0.2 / 23.9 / 22.4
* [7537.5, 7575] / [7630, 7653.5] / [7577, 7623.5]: -0.1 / 23.6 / 22.4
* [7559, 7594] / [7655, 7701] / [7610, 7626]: 0.2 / 23.6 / 21.7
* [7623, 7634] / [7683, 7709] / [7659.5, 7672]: 0.7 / 22.8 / 22.2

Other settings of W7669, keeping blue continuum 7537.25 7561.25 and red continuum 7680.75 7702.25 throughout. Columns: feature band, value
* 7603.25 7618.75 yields 0.5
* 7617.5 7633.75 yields 0.0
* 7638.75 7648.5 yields 0.1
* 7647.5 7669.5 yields 0.8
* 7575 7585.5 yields -0.3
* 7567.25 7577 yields -0.3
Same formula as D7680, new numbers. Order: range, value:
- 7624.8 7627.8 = 23.1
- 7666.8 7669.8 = 21.1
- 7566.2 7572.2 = 23.9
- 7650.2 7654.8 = 22.3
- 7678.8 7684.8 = 21.7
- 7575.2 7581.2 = 24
